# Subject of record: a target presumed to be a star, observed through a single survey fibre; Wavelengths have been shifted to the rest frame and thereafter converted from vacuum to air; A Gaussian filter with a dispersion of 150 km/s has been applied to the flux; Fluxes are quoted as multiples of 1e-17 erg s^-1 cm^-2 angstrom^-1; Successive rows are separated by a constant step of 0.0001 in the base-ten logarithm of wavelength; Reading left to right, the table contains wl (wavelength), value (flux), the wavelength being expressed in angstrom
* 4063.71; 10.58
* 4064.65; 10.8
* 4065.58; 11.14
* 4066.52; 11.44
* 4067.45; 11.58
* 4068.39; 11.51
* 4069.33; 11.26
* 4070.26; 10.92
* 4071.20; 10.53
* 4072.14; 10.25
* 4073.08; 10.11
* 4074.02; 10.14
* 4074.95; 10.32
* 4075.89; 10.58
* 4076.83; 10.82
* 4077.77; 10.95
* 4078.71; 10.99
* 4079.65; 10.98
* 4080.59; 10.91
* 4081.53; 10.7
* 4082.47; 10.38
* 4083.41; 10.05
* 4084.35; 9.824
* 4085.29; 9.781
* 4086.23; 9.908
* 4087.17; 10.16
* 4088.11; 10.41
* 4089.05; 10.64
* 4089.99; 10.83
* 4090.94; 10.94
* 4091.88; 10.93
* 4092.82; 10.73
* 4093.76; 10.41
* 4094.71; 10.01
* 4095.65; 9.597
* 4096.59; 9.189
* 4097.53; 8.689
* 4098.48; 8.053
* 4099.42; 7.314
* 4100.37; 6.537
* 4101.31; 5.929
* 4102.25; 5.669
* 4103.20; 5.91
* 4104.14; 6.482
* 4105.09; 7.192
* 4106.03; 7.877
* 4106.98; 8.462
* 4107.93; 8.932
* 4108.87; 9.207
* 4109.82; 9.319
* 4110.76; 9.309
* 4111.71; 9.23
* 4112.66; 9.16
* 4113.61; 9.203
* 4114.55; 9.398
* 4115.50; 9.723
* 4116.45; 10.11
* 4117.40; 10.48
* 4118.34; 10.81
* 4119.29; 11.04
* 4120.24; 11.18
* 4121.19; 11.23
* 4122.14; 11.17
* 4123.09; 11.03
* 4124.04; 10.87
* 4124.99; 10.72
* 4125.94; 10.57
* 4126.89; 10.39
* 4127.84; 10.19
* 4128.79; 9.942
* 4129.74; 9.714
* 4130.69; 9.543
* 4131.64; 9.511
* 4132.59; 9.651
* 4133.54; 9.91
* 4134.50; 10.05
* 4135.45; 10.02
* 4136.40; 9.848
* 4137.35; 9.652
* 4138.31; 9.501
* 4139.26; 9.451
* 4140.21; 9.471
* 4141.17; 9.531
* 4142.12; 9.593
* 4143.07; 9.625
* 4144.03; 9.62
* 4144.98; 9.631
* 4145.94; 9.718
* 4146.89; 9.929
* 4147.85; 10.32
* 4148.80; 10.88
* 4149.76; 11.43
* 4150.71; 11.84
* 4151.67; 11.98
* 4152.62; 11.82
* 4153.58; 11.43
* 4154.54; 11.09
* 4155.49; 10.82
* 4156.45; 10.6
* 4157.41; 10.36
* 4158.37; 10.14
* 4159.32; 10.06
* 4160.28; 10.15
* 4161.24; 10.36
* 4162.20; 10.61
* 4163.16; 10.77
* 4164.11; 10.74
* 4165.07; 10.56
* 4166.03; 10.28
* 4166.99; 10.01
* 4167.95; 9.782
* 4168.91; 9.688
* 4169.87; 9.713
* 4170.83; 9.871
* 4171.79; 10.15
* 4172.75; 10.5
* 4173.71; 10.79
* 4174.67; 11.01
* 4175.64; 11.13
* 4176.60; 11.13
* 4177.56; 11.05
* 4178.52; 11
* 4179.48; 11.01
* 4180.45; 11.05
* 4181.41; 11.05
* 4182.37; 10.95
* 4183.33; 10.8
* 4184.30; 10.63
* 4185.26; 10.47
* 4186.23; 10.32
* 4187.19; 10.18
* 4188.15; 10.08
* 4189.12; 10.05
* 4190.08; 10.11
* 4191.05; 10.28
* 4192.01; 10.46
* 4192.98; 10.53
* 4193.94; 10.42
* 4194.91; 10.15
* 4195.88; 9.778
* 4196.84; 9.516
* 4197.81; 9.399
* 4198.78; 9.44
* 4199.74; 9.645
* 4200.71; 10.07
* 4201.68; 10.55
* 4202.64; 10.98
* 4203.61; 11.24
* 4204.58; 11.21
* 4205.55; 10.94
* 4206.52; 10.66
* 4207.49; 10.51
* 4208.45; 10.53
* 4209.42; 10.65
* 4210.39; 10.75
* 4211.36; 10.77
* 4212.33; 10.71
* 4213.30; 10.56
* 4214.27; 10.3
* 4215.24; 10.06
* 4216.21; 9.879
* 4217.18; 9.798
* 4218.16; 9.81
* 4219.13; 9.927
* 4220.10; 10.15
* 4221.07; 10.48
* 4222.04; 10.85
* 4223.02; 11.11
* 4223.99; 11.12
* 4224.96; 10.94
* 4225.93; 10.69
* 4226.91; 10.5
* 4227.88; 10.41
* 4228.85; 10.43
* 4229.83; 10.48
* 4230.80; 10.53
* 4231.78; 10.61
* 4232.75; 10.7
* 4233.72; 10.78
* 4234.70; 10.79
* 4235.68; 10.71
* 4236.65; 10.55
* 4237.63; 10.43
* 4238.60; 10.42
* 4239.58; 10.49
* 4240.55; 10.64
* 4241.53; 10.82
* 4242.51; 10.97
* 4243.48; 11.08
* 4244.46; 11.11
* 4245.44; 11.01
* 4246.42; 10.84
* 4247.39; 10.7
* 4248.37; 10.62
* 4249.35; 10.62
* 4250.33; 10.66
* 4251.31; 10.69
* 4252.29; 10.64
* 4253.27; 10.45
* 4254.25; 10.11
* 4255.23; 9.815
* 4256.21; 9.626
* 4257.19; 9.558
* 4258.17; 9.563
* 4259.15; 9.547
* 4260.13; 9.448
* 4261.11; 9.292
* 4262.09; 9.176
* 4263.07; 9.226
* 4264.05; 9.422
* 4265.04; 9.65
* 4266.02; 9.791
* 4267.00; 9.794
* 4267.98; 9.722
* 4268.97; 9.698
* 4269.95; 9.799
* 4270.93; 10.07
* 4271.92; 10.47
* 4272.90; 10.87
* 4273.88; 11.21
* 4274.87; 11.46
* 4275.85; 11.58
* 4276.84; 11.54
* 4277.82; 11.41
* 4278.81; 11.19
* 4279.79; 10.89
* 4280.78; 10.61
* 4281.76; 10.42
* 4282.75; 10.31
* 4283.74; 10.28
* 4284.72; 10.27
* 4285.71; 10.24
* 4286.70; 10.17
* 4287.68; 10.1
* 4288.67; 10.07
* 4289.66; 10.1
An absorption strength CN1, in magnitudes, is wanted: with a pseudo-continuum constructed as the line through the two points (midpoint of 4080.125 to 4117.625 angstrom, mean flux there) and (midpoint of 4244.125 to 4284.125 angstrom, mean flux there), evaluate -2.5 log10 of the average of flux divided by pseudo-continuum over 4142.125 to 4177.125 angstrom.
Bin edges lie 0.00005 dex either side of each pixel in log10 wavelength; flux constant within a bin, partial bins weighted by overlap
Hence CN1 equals -0.10 mag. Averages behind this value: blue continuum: 9.18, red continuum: 10.3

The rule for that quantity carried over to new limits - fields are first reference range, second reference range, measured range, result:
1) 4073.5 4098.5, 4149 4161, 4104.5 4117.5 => 0.17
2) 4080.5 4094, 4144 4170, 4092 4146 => 0.12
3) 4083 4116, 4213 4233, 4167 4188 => -0.07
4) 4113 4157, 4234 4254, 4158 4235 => 0.01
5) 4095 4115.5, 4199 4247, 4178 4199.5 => -0.05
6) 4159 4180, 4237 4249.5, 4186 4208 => 0.03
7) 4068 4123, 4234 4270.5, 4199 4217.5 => -0.05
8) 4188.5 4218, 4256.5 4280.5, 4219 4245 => -0.04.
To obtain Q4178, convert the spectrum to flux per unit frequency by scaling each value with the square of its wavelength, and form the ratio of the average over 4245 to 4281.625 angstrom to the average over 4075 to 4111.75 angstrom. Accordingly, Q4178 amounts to 1.20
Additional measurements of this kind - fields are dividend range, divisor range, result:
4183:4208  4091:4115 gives 1.26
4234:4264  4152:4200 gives 1.02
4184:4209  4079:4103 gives 1.14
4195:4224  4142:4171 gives 1.02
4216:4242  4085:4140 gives 1.17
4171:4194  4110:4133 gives 1.08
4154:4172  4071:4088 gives 1.03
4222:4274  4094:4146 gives 1.18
